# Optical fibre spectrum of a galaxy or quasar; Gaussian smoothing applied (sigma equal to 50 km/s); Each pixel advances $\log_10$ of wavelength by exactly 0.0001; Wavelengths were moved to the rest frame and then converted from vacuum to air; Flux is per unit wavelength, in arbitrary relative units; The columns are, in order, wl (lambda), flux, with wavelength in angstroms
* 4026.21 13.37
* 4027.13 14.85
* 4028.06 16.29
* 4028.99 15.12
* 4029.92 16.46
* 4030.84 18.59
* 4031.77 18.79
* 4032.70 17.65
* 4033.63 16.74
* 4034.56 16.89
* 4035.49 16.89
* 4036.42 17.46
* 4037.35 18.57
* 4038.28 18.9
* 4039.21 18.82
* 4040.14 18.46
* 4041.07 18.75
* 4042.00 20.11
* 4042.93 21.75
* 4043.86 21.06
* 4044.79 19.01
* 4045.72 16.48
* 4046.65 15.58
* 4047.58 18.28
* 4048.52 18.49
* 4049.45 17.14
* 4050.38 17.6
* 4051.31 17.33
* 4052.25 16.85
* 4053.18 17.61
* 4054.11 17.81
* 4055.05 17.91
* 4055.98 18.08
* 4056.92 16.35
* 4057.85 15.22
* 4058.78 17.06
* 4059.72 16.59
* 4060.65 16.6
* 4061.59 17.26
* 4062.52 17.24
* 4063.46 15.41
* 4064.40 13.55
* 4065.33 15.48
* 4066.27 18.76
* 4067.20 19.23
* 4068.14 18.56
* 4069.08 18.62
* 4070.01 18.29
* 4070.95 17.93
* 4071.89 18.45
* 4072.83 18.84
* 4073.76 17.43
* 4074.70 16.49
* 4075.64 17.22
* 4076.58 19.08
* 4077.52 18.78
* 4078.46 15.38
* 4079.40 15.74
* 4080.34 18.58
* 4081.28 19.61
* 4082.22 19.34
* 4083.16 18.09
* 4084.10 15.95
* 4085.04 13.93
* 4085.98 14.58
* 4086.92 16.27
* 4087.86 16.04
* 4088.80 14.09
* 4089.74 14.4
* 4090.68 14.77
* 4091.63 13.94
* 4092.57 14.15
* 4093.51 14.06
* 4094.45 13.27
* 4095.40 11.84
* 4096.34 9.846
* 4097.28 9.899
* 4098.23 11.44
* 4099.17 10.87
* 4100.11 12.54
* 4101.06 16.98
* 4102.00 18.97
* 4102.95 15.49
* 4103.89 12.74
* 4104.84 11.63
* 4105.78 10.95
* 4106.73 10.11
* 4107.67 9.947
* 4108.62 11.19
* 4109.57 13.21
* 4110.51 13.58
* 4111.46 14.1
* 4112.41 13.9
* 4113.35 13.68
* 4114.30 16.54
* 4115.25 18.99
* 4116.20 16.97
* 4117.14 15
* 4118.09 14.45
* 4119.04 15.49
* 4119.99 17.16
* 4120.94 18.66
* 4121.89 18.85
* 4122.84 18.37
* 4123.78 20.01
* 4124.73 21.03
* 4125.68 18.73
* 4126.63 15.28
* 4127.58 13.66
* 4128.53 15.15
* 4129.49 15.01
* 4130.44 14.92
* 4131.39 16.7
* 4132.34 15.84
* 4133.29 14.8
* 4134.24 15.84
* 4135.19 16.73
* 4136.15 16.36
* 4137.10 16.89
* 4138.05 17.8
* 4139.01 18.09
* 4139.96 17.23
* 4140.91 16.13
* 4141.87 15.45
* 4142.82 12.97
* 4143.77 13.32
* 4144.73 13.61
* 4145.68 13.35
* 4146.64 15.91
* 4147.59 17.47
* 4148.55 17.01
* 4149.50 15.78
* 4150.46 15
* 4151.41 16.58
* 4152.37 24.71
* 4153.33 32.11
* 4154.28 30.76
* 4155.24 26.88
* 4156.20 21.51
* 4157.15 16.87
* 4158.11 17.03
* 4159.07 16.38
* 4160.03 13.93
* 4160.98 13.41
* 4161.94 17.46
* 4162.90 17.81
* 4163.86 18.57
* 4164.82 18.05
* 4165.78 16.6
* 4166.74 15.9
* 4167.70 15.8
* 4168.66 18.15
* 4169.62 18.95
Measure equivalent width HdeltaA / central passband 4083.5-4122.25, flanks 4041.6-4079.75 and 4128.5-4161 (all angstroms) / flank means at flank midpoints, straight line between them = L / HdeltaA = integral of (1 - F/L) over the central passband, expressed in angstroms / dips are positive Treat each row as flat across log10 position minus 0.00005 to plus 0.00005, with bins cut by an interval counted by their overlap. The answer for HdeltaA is 7.4 angstroms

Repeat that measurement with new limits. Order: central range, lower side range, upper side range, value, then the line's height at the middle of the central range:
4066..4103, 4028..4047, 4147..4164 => 5.3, 18.6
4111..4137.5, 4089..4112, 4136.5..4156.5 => -1.1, 15.8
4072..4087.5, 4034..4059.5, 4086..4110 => -2.5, 14.9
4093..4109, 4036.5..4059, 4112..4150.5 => 4.2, 16.9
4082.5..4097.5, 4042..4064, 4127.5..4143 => 2.4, 16.8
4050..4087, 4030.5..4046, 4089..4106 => -3.4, 15.8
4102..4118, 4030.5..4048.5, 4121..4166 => 3.6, 17.8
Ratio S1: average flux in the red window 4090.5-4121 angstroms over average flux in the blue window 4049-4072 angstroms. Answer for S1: 0.80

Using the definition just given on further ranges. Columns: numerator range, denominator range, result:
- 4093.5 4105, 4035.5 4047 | 0.70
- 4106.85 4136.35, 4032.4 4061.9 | 0.88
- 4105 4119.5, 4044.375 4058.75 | 0.80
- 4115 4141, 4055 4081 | 0.97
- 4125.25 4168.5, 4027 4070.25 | 0.98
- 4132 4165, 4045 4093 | 1.04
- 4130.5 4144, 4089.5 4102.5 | 1.20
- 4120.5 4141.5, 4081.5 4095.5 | 1.12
